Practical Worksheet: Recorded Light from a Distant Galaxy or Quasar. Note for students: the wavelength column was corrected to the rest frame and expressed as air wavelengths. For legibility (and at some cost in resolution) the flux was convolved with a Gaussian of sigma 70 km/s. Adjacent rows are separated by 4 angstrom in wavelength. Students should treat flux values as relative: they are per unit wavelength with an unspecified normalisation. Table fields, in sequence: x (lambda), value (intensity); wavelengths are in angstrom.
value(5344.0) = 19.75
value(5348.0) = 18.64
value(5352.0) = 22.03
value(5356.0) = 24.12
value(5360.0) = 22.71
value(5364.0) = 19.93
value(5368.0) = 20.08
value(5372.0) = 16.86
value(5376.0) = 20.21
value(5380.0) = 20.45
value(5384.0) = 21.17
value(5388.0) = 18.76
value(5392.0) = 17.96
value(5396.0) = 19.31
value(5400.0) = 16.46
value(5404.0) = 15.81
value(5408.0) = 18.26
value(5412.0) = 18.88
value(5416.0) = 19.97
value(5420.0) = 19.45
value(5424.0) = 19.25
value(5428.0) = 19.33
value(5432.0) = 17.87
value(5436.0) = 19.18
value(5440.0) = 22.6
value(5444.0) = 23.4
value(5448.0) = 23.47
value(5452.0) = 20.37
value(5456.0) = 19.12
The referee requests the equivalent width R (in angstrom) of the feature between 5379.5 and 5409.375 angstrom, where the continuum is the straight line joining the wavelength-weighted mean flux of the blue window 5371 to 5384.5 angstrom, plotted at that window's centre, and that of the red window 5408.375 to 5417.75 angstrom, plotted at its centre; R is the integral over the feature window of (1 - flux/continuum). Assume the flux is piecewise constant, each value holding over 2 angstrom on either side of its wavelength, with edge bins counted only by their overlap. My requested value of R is 1.61 angstrom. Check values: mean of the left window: 19.7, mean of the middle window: 18.4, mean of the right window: 19.2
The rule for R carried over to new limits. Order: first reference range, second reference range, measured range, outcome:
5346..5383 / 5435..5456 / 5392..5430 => 4.86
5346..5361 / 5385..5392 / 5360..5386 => 0.20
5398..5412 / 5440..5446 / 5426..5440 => 1.46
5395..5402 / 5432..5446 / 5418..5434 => 0.85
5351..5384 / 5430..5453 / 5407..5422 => 1.31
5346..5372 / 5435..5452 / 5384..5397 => 1.43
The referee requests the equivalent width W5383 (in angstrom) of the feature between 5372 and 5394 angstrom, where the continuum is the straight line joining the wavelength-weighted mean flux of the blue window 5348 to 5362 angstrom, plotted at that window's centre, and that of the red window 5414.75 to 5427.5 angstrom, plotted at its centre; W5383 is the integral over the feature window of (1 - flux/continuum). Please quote 1.8 angstrom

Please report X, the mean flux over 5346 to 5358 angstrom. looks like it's 21.6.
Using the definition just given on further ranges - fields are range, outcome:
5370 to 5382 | 19.2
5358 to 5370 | 20.9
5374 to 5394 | 19.7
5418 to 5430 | 19.3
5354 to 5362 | 23.4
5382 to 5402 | 18.7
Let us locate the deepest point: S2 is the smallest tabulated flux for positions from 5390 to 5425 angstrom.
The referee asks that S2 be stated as 15.81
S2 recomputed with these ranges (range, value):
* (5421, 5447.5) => 17.87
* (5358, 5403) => 16.46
